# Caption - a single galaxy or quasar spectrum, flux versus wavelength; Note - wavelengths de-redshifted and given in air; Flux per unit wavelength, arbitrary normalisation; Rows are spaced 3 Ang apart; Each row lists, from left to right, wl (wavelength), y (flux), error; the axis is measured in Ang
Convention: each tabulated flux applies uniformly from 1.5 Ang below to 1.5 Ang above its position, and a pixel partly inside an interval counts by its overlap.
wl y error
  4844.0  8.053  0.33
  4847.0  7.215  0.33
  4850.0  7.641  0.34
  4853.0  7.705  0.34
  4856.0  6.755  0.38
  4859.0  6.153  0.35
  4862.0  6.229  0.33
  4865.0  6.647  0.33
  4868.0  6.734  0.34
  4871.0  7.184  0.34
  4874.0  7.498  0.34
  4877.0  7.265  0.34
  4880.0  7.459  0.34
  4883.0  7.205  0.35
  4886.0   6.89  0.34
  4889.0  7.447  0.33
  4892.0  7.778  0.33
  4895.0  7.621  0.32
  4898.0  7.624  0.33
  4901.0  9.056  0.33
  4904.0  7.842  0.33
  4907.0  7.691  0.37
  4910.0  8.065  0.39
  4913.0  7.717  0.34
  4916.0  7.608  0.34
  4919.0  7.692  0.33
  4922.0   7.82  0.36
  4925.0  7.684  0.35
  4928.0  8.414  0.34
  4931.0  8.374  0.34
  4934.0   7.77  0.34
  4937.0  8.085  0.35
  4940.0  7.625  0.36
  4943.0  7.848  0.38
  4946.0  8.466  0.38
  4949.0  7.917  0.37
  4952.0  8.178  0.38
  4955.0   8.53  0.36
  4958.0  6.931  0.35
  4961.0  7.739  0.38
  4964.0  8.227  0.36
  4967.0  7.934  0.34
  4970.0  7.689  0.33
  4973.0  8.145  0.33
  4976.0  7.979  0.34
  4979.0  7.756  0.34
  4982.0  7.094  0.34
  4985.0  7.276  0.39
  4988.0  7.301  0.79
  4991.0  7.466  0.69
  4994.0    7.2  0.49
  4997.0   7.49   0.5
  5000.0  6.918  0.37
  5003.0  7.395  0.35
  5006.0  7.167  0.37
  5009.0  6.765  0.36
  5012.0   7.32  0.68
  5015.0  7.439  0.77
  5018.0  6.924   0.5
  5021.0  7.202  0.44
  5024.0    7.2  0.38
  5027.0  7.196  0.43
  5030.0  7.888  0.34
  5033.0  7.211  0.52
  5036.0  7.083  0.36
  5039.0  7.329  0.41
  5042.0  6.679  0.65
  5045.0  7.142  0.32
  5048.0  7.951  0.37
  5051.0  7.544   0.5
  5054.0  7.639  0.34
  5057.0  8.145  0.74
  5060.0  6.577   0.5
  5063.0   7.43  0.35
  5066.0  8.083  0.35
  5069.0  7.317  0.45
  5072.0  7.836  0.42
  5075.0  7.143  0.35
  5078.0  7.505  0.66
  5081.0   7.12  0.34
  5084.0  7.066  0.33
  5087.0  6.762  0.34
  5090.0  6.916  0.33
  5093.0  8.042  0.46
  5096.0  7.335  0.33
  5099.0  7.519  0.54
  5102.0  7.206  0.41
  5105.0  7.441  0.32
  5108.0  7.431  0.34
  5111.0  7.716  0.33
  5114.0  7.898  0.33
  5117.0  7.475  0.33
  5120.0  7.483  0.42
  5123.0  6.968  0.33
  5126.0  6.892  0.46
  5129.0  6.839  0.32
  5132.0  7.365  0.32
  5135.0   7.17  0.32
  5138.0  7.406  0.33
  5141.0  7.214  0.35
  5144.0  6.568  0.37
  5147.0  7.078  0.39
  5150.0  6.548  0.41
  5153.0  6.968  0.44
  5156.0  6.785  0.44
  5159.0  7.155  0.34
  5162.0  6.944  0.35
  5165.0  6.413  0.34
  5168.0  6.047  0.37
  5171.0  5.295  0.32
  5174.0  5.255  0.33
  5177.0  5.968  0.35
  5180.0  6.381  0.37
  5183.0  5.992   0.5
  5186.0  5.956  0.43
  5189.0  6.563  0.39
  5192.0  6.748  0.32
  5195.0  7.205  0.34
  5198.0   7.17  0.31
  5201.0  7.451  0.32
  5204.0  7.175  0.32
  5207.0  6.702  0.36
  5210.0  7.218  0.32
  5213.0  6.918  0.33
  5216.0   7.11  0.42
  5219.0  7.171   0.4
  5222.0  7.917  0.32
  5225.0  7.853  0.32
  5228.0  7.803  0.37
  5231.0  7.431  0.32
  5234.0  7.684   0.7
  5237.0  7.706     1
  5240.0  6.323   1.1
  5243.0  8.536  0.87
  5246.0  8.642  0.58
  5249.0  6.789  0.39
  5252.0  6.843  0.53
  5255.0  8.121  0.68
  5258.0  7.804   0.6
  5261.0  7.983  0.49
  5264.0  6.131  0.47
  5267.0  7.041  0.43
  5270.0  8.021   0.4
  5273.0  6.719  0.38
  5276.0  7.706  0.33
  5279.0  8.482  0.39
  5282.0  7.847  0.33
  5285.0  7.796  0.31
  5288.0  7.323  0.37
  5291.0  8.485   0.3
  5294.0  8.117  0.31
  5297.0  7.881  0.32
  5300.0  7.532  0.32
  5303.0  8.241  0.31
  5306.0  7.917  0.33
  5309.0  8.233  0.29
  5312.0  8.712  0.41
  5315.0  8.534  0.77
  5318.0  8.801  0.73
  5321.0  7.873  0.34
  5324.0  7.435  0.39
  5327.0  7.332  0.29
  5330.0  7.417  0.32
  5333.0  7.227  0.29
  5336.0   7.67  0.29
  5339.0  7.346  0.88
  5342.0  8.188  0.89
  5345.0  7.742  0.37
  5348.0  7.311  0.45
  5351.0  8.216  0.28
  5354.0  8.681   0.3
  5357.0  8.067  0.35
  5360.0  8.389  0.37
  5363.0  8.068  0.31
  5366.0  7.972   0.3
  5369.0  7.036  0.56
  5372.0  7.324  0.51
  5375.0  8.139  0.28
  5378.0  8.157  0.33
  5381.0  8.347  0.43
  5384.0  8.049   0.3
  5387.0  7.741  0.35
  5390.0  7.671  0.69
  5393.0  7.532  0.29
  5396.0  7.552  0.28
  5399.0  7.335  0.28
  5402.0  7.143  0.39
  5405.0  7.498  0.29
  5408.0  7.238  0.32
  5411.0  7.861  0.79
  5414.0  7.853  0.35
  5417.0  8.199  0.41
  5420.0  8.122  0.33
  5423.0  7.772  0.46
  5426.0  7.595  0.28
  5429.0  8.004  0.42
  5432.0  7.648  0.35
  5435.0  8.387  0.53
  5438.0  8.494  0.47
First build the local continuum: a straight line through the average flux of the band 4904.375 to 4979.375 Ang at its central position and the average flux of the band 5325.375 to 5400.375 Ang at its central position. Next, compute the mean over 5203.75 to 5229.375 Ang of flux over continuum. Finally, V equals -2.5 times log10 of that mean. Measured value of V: 0.07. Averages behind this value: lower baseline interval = 7.92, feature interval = 7.32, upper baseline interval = 7.78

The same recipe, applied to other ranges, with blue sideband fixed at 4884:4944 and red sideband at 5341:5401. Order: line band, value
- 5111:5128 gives 0.069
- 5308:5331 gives -0.026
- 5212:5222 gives 0.094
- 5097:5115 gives 0.046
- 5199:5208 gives 0.104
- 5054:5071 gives 0.044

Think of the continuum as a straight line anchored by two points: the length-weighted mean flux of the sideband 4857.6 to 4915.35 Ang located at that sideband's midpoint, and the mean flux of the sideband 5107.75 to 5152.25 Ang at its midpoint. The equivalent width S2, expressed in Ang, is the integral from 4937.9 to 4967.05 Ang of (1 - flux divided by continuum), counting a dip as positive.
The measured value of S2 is -2.4 Ang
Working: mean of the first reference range 7.38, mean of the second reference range 7.19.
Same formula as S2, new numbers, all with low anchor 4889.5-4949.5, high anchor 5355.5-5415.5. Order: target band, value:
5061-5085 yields 1.3 Ang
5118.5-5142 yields 2.0 Ang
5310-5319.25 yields -1.0 Ang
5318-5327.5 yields 0.0 Ang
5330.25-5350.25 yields 0.4 Ang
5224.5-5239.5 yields 0.4 Ang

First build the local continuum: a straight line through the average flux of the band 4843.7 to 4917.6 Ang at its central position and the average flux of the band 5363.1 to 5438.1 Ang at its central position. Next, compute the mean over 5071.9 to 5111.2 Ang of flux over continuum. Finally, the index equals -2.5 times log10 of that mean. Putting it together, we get 0.032 mag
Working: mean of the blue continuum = 7.39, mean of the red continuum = 7.78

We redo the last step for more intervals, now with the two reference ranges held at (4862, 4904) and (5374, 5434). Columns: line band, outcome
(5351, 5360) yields -0.08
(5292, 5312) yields -0.05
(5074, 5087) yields 0.06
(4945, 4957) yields -0.11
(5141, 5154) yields 0.11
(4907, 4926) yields -0.05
